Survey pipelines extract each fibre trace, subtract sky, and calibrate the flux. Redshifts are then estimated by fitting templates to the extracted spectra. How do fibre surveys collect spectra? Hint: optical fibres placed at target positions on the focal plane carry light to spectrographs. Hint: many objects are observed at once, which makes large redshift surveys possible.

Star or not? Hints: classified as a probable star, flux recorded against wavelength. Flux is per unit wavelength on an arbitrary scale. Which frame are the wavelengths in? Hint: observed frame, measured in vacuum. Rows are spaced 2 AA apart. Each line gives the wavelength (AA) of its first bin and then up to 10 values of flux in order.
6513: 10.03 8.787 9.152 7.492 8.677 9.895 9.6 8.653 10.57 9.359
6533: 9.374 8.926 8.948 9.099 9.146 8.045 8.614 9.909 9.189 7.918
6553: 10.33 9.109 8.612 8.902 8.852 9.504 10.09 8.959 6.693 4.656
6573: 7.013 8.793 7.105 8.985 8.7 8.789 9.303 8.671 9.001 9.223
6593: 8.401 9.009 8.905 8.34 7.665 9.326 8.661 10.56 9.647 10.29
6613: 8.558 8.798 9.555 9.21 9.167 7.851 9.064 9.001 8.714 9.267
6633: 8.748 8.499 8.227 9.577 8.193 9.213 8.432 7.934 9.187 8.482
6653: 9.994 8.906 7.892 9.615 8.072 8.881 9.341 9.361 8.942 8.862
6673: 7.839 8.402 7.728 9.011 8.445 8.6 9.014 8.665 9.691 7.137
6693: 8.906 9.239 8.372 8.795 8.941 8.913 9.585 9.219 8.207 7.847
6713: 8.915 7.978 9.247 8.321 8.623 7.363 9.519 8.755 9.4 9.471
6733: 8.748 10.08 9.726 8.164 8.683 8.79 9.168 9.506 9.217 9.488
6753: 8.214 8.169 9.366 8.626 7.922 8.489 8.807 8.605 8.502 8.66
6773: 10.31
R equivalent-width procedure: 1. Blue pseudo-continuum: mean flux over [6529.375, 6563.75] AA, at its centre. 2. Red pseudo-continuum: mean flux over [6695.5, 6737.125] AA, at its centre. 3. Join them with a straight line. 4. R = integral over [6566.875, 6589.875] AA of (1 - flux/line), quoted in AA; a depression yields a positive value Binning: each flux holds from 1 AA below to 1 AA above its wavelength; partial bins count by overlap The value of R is 2.58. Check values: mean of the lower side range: 9.07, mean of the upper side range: 8.84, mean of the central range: 8.02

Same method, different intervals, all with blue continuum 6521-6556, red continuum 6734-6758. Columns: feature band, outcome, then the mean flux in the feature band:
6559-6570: 0.4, 8.83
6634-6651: 0.9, 8.65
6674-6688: 0.8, 8.55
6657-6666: 0.3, 8.86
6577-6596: 0.8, 8.8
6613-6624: 0.3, 8.88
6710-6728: 1.1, 8.51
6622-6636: 0.6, 8.73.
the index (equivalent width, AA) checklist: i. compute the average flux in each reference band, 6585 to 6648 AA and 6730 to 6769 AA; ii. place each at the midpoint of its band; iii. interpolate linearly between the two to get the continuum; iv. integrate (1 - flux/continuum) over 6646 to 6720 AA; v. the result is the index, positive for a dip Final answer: 1.5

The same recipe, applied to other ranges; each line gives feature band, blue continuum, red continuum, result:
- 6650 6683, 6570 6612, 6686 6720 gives -0.2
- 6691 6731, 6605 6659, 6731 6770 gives 0.8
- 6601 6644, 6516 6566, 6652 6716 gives -0.6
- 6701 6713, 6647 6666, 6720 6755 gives 0.2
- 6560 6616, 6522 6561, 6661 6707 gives 2.3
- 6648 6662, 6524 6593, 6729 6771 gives -0.1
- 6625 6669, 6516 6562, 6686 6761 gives 0.4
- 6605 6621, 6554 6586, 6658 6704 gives -1.7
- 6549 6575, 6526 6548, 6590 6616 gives 1.9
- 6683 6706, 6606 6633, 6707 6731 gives -0.2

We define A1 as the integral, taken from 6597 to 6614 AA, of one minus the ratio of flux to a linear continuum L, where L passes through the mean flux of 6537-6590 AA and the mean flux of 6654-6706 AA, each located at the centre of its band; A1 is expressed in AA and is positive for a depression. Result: -0.89 AA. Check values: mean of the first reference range 8.62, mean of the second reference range 8.74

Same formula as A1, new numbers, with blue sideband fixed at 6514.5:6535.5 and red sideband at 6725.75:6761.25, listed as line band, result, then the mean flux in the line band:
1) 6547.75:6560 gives 0.1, 9.03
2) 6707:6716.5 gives 0.7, 8.39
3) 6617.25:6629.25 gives 0.3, 8.89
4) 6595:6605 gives 0.5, 8.61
